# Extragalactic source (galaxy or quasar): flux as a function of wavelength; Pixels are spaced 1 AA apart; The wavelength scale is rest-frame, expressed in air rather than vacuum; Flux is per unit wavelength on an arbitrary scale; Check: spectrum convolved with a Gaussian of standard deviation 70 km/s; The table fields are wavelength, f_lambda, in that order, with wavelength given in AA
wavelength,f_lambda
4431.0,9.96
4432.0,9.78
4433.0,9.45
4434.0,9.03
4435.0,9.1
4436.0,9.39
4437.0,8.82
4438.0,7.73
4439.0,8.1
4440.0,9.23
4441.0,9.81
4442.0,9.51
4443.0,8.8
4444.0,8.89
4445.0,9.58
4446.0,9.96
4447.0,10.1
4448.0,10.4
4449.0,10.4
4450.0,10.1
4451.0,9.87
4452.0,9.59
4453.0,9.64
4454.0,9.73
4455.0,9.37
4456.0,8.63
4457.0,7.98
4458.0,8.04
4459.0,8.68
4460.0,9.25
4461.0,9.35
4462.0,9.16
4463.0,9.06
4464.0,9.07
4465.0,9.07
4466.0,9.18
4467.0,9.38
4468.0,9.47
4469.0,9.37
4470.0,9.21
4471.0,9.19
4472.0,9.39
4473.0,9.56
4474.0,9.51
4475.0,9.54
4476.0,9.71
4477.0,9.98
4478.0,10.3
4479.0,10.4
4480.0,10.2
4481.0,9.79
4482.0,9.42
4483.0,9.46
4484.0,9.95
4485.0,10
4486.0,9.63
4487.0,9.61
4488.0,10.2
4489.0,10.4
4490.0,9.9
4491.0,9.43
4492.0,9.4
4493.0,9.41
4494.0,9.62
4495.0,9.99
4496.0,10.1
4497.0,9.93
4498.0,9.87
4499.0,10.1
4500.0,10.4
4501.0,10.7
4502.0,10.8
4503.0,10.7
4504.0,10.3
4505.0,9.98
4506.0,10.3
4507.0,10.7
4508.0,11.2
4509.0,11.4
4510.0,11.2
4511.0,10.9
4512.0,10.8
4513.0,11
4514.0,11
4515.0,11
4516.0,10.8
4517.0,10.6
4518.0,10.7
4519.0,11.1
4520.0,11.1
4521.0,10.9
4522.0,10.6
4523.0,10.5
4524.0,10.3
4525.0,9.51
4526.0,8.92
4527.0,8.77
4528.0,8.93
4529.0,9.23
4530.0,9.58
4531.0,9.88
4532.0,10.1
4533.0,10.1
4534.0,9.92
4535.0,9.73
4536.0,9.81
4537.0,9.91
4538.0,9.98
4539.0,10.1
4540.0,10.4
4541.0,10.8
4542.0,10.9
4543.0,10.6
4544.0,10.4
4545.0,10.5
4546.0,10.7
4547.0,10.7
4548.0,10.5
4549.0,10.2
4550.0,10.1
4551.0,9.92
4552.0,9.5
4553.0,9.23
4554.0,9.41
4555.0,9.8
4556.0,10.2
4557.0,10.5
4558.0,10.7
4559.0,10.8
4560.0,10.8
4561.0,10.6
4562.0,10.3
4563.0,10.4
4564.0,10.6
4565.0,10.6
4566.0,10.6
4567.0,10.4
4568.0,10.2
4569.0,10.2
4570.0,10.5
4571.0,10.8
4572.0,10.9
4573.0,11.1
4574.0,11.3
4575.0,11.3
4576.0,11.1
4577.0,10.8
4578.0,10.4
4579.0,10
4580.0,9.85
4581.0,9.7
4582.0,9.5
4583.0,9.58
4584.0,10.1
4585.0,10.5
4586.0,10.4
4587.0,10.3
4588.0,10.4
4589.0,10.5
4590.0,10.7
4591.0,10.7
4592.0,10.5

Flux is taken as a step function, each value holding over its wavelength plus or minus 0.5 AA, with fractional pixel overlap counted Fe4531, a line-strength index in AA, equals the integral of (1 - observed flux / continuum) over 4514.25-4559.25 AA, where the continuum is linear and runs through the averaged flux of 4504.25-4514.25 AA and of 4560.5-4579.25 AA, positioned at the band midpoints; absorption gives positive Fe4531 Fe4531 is 2.4 AA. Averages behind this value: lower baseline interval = 10.8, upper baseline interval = 10.6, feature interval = 10.2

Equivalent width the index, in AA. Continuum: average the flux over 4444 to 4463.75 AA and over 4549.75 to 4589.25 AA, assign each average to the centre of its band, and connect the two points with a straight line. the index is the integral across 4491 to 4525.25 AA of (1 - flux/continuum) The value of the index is -2.2 AA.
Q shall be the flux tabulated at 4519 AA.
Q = 11.1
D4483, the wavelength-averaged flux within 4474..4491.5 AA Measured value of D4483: 9.87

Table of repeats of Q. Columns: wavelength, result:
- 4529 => 9.23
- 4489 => 10.4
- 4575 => 11.3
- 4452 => 9.59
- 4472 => 9.39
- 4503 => 10.7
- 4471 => 9.19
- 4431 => 9.96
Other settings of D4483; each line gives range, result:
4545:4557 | 10.1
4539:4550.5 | 10.5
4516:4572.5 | 10.2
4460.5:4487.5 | 9.55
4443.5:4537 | 9.89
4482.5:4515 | 10.3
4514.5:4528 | 10.3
